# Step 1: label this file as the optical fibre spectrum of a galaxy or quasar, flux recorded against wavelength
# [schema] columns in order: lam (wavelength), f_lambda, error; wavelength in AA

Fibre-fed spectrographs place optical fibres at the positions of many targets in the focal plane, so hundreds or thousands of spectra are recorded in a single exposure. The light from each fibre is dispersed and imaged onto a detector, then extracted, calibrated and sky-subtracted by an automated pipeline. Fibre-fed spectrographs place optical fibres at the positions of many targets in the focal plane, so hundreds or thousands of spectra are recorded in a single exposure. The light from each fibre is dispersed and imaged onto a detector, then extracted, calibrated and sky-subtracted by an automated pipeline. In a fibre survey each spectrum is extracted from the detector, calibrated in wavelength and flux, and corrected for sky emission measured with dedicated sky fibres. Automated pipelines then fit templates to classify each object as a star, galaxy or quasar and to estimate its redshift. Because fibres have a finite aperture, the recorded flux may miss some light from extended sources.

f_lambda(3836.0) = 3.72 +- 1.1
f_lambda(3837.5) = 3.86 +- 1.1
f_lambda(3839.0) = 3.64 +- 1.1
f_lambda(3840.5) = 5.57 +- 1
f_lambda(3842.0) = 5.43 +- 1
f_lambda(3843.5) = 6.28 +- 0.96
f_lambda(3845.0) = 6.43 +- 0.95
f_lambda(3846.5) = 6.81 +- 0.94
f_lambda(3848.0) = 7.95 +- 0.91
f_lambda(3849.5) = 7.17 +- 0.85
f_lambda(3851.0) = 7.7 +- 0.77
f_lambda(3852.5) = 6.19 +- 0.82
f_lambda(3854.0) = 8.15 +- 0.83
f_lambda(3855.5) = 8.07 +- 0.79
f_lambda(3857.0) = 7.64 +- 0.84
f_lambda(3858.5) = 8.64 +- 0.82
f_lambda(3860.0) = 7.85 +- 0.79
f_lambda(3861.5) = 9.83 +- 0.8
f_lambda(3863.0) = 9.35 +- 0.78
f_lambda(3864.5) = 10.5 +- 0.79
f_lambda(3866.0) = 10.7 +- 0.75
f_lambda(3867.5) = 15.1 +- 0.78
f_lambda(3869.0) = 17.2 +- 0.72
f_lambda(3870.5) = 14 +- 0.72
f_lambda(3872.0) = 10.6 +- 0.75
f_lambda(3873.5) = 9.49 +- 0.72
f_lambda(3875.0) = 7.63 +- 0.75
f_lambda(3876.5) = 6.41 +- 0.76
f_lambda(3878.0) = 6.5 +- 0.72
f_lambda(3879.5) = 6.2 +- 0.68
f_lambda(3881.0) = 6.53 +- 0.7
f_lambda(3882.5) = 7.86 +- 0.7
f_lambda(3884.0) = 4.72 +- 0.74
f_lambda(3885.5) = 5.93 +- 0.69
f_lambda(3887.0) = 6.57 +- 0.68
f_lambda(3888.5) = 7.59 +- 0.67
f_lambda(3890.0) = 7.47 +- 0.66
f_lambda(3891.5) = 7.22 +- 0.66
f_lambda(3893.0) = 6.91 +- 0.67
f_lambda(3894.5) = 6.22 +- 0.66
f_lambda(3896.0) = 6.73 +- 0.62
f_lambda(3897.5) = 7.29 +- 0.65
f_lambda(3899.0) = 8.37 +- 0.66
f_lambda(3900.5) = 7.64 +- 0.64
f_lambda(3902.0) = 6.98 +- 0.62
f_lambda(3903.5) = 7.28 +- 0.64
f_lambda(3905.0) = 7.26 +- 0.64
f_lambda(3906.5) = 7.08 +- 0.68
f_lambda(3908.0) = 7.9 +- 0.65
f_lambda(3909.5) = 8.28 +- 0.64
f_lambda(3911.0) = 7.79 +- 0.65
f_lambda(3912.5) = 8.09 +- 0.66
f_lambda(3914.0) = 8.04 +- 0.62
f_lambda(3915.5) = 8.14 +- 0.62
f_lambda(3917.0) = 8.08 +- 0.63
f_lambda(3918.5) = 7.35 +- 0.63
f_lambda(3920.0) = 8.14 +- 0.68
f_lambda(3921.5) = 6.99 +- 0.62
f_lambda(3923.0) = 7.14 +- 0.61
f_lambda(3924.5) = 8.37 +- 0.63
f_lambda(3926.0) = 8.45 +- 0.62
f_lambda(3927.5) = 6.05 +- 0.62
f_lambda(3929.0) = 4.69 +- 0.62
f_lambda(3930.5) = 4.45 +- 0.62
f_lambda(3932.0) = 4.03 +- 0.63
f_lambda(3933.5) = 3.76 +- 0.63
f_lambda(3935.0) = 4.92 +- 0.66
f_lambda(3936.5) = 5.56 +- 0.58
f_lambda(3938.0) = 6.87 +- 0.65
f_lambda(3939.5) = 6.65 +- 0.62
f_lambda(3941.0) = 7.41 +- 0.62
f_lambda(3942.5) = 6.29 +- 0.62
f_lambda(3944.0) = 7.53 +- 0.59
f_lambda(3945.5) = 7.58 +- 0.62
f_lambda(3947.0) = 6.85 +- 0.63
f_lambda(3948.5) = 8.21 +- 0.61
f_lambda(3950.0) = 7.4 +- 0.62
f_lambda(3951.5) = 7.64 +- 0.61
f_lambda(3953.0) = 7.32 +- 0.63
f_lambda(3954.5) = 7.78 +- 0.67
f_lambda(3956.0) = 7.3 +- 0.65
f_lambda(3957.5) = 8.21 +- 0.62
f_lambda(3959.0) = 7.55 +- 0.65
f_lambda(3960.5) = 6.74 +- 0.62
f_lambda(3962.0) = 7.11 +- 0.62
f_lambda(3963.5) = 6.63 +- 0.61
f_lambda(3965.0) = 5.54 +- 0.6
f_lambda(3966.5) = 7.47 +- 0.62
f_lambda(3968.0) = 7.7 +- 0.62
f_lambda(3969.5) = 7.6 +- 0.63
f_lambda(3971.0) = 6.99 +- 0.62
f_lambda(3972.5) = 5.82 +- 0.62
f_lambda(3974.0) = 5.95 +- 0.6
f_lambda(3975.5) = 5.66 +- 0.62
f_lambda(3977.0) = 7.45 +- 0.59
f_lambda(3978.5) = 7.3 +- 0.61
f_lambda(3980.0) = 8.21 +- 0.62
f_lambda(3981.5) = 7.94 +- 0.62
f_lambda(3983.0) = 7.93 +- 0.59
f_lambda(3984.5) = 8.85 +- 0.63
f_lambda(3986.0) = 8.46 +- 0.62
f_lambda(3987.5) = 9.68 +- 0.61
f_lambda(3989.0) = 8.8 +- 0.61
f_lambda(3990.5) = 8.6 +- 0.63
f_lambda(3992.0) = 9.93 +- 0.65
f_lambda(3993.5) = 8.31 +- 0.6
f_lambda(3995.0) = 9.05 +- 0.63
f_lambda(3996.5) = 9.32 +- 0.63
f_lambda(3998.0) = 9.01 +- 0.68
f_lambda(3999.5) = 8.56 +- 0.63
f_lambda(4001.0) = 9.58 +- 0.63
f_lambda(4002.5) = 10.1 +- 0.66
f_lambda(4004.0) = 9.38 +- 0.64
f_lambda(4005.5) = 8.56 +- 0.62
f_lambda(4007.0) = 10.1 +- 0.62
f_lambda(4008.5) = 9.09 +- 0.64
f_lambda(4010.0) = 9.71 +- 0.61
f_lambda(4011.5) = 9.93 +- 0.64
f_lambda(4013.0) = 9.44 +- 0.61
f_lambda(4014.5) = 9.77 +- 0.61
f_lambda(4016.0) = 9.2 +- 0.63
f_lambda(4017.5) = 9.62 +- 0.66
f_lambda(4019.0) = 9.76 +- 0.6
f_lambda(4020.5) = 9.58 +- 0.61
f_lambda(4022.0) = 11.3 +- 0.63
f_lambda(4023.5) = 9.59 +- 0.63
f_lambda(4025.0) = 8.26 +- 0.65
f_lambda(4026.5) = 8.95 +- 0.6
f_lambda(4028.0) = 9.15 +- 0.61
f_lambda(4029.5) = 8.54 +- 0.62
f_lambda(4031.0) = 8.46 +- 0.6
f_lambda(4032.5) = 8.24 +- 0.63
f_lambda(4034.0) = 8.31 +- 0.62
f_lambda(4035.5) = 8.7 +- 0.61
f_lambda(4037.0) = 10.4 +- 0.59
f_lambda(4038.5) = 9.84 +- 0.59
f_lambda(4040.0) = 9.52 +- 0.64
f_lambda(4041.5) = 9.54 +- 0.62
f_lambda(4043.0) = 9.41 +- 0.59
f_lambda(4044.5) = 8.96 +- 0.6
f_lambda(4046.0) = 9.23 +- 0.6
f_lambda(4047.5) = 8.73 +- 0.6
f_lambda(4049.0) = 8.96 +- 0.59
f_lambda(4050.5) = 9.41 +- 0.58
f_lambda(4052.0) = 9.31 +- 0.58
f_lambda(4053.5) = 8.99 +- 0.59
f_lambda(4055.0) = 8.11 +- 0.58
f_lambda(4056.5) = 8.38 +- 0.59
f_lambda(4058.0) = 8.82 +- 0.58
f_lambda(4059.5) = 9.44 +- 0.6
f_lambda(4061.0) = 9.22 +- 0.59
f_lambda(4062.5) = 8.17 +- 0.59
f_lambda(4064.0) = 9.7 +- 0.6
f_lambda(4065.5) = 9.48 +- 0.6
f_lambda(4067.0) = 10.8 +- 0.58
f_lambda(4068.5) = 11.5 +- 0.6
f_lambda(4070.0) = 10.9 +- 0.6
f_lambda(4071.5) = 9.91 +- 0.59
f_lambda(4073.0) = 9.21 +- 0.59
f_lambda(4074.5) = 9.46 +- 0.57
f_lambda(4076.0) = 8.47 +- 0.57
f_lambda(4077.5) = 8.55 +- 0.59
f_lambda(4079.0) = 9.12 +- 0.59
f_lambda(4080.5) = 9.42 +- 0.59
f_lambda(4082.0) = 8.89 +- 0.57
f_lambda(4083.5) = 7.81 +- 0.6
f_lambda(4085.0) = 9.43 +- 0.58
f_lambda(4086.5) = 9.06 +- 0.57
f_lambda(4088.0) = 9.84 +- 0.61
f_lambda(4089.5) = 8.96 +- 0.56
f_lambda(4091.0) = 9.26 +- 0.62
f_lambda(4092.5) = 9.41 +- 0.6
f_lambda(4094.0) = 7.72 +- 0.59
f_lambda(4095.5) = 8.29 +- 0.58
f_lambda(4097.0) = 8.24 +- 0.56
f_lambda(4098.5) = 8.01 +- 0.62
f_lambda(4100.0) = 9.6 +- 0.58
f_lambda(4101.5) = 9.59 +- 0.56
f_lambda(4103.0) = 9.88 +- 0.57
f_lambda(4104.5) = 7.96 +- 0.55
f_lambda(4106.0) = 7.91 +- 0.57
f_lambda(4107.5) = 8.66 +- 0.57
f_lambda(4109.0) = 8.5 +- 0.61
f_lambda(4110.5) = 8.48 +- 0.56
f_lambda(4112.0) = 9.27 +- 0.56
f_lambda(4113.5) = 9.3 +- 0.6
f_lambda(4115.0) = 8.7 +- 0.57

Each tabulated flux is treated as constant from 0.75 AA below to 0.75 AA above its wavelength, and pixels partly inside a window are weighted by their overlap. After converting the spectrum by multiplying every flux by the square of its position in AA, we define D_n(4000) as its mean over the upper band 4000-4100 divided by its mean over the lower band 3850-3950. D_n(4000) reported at 1.3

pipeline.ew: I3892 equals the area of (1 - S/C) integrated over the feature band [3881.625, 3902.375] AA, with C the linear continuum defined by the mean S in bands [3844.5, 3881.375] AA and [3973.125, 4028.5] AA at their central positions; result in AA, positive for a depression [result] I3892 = 4.6 AA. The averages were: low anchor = 8.95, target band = 6.96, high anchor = 8.91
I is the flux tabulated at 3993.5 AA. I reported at 8.31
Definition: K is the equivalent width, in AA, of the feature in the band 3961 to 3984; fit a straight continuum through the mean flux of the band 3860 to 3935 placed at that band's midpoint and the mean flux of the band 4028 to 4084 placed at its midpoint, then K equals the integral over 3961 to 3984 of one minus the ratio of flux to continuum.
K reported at 3.9 AA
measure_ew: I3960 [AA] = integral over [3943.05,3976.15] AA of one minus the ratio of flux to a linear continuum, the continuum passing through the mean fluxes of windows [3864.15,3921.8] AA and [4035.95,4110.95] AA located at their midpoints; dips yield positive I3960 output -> 5.4 AA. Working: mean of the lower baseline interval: 8.17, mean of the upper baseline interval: 9.13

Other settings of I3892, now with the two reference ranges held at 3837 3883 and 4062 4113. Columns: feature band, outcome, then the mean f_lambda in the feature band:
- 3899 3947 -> 8.7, 6.95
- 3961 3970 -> 1.7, 6.98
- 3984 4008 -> -1.0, 9.15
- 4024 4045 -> -0.3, 9.03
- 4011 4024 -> -1.4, 9.8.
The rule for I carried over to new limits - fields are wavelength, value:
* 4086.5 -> 9.06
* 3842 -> 5.43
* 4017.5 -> 9.62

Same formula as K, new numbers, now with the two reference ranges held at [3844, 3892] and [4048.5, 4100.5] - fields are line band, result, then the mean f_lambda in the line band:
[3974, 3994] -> 1.5 AA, 8.15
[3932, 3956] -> 5.5 AA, 6.71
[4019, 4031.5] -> -0.4 AA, 9.28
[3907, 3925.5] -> 1.6 AA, 7.86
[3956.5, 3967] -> 2.1 AA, 7.03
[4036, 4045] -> -0.6 AA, 9.6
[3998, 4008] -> -0.5 AA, 9.34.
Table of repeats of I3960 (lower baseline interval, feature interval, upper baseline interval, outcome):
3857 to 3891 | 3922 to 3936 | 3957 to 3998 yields 4.25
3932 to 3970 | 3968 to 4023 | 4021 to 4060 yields -4.91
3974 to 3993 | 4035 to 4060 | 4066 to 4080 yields 0.35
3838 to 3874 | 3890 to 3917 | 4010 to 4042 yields 4.24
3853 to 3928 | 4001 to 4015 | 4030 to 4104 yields -1.17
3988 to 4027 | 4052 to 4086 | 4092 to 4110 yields -1.44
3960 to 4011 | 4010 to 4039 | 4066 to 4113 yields -2.75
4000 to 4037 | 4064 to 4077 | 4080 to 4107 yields -1.35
